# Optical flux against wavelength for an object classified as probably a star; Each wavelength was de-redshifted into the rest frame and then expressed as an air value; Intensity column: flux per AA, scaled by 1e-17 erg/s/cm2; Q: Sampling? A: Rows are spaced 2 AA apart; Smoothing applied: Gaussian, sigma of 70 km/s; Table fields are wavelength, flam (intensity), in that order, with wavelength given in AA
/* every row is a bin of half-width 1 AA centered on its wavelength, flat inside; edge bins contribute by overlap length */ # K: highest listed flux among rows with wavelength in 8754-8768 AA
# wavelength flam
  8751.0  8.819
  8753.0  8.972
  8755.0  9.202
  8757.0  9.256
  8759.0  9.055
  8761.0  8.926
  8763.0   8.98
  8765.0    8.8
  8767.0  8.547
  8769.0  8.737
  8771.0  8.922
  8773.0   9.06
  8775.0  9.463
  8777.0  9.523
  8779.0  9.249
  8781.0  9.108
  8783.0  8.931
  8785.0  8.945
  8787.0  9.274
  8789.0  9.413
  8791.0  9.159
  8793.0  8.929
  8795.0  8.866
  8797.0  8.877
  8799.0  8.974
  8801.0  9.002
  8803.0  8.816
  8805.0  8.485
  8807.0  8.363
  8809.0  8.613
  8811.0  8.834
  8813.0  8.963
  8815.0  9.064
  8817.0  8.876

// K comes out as 9.256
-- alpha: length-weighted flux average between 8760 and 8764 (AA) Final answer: 8.95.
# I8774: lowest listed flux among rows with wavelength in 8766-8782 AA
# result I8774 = 8.547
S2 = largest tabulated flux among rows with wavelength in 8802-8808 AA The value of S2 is 8.816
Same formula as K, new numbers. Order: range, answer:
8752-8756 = 9.202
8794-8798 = 8.877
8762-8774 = 9.06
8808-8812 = 8.834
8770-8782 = 9.523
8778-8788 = 9.274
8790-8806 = 9.159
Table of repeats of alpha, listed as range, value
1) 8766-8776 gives 8.95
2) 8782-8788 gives 9.05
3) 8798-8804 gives 8.93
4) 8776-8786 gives 9.15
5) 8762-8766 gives 8.89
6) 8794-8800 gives 8.91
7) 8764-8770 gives 8.69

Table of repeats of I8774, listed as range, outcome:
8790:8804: 8.816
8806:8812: 8.363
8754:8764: 8.926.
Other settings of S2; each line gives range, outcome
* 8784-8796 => 9.413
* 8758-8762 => 9.055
